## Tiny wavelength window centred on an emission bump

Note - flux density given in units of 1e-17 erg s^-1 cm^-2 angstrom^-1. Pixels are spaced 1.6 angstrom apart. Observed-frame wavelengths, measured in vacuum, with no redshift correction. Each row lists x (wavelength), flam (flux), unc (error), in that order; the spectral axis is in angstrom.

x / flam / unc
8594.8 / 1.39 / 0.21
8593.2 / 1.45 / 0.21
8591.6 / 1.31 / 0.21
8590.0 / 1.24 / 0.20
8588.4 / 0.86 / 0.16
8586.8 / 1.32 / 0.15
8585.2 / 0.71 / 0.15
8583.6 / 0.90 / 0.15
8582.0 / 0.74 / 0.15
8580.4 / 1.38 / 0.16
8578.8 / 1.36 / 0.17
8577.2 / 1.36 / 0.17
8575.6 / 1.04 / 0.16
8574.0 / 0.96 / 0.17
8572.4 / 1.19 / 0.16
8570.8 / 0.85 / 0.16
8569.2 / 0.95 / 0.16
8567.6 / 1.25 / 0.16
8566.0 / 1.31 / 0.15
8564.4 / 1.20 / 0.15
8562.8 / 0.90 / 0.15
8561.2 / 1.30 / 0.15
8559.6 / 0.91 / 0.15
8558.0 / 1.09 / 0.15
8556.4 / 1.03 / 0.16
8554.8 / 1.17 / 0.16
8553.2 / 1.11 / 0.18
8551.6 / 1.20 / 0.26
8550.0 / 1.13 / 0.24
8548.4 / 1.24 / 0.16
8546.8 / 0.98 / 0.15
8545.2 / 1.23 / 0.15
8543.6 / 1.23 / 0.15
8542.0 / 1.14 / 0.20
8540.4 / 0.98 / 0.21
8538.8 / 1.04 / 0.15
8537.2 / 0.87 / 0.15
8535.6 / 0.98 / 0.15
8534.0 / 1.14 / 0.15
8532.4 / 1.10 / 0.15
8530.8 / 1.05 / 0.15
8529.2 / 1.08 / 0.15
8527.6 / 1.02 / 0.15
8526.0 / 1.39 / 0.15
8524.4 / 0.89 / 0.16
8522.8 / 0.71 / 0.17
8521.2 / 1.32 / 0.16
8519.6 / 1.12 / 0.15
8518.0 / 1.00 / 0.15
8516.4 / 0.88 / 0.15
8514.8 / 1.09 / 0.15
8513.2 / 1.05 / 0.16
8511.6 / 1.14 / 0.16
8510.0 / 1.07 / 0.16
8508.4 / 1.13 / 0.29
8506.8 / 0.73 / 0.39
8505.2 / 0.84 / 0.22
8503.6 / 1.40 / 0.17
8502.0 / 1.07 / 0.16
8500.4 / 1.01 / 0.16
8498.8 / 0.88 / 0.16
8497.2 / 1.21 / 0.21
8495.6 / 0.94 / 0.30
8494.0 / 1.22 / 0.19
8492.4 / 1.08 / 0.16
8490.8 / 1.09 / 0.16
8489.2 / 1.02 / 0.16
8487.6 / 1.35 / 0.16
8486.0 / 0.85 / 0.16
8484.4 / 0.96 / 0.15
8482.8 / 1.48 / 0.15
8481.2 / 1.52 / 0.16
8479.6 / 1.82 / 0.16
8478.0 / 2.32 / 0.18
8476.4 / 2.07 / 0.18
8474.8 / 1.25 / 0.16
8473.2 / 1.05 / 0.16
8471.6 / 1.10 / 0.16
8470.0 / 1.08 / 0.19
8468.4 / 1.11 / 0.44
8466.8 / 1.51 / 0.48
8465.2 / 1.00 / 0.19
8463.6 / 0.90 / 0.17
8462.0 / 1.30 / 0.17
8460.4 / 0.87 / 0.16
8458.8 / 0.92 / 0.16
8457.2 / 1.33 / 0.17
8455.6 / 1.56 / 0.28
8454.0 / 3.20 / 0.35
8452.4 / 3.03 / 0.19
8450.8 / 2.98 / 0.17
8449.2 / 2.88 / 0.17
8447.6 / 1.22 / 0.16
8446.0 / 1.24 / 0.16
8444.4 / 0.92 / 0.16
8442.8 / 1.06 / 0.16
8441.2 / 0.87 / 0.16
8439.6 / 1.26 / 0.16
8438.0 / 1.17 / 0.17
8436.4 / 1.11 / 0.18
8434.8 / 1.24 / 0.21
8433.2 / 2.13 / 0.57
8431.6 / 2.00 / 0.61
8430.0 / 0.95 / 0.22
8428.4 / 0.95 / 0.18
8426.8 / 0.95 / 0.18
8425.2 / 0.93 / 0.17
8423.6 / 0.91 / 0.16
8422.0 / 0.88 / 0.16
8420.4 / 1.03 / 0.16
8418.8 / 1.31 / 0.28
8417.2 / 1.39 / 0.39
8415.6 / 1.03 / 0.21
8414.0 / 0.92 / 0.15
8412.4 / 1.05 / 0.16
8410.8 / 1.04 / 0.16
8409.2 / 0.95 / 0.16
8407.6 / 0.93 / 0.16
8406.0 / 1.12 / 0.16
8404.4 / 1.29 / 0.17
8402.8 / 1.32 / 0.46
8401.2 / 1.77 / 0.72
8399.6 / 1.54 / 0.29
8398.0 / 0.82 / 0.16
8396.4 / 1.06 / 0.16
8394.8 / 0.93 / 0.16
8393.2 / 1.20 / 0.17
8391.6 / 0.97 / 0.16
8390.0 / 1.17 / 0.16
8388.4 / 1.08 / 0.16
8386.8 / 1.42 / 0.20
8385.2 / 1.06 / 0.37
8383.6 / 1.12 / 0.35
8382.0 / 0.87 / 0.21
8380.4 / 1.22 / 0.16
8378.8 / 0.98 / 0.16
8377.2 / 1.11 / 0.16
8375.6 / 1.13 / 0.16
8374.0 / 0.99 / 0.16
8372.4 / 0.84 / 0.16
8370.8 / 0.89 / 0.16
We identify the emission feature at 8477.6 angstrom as [N II]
